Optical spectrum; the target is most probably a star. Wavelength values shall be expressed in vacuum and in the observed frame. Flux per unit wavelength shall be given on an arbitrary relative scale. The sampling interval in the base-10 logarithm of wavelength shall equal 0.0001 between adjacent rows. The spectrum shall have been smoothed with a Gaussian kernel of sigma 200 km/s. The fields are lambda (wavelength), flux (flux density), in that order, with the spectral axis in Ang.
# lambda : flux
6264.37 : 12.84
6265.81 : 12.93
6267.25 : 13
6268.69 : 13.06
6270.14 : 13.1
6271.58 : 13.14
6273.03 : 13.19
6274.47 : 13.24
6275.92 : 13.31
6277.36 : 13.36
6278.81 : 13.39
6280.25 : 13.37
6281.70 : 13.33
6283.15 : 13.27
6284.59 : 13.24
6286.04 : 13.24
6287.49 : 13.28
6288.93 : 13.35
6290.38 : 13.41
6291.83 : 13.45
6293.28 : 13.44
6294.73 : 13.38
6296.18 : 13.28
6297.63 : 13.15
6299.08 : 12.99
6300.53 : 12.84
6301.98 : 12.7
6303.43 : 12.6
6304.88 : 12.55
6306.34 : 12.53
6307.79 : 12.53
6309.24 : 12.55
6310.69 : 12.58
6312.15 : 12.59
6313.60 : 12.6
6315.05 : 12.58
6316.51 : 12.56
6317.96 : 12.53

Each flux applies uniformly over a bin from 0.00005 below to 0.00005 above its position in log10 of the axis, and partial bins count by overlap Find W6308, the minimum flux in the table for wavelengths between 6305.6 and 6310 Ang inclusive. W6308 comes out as 12.53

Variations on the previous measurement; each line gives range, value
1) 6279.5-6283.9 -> 13.27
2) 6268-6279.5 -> 13.06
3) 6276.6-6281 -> 13.36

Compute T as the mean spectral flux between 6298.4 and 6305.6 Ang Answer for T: 12.7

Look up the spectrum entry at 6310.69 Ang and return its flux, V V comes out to 12.58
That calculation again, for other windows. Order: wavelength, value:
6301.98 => 12.7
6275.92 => 13.31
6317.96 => 12.53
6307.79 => 12.53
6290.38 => 13.41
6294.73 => 13.38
